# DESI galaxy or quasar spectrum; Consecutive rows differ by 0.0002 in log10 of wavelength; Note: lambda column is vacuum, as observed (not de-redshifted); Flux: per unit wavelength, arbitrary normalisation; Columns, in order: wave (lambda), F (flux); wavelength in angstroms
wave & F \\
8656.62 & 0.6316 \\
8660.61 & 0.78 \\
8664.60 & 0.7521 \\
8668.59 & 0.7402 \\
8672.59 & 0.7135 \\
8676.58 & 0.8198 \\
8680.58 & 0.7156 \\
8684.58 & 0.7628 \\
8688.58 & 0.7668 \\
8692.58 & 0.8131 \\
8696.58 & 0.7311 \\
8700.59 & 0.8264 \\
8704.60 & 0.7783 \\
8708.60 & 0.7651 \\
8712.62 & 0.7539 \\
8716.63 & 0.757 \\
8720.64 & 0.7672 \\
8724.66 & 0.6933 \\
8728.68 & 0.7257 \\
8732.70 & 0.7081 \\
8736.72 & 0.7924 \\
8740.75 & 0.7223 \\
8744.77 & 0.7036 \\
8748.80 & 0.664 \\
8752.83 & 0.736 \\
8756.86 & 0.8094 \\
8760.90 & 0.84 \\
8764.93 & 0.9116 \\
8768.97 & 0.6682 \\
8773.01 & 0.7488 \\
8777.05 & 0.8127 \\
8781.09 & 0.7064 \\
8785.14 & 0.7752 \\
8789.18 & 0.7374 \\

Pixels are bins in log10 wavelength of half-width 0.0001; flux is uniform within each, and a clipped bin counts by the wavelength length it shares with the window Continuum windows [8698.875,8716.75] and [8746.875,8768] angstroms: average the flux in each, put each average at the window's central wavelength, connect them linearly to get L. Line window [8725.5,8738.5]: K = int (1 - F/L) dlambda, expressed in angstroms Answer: 0.75 angstroms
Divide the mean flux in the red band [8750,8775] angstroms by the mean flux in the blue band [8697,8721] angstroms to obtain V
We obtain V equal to 1.01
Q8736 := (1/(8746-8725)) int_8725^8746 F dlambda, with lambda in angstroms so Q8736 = 0.729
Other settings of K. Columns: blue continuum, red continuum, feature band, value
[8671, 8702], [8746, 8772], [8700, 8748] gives 1.46 angstroms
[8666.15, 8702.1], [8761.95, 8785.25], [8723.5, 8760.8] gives 1.70 angstroms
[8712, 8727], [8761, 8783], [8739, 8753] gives 1.05 angstroms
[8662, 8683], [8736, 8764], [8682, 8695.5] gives -0.43 angstroms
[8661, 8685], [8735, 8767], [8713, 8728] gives 0.48 angstroms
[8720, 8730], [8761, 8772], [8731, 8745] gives 0.19 angstroms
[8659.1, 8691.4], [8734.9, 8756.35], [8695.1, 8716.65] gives -0.74 angstroms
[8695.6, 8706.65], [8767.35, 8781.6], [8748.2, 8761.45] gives -0.24 angstroms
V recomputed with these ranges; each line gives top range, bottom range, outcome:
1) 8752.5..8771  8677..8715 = 1.04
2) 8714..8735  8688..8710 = 0.94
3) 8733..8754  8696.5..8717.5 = 0.93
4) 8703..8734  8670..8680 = 0.98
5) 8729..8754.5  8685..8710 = 0.92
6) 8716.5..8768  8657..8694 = 1.00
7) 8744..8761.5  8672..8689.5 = 0.98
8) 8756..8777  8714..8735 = 1.09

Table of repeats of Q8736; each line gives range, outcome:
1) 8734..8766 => 0.767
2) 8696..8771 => 0.756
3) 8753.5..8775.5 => 0.792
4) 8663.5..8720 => 0.764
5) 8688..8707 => 0.784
